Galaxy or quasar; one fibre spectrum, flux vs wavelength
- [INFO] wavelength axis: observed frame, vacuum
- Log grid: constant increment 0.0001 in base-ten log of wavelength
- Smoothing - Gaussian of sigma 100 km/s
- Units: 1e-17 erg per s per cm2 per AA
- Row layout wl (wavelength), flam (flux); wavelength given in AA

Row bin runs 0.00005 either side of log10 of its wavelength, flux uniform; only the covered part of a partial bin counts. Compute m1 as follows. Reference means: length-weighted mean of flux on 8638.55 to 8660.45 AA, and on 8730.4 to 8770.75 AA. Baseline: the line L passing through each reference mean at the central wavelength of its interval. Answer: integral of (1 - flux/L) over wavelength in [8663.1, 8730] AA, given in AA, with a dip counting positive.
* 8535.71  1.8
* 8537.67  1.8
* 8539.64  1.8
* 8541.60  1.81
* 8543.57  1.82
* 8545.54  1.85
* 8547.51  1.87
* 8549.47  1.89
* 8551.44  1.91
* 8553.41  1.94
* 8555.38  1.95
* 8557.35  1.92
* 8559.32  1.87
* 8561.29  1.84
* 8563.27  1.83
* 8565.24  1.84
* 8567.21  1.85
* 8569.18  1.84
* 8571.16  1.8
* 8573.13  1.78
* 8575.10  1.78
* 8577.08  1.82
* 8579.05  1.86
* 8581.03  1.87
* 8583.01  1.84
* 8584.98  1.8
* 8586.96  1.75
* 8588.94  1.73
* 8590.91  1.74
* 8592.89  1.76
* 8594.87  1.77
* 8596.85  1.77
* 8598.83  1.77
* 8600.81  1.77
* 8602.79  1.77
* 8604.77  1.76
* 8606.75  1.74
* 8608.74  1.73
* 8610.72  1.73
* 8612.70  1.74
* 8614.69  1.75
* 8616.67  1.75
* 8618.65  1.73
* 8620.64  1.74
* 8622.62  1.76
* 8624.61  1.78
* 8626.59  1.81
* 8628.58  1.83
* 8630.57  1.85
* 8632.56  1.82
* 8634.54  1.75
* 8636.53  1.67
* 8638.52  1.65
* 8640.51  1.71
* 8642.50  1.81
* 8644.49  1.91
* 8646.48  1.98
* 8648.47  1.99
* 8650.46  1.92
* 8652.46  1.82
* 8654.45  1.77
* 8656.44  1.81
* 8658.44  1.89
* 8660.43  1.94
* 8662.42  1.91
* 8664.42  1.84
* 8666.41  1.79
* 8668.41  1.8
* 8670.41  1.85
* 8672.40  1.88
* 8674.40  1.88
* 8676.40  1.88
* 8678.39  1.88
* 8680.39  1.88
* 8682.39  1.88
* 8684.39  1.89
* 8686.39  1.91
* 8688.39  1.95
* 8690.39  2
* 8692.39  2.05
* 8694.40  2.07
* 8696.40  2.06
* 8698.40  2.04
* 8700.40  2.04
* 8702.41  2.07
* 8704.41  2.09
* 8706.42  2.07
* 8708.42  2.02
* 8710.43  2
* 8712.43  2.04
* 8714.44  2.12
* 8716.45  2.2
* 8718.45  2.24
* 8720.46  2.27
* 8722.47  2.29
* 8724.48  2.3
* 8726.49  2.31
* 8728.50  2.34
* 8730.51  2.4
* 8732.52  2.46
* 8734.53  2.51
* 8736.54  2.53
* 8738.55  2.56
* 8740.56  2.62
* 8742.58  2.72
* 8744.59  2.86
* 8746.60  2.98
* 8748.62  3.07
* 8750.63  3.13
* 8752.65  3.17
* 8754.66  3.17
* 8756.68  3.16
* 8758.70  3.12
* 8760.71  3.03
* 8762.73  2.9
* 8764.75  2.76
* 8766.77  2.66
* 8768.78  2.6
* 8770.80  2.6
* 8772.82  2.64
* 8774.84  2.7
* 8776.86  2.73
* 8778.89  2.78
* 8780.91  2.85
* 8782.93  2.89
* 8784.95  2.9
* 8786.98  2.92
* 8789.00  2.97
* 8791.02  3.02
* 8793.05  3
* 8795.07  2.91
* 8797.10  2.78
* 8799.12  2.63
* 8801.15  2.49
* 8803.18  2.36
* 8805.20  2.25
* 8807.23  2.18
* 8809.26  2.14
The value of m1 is 8.0 AA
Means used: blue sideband 1.86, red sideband 2.83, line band 2.03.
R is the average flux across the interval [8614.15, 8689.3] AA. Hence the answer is 1.83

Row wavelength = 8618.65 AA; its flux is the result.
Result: 1.73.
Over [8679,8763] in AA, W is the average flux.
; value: 2.39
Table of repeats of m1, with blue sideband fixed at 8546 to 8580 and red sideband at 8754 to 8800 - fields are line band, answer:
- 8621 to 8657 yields 6.5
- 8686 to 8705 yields 3.4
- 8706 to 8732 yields 3.8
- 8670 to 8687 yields 3.7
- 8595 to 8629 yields 5.3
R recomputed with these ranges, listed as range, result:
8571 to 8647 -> 1.78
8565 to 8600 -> 1.8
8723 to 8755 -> 2.68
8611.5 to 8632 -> 1.77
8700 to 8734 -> 2.2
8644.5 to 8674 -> 1.87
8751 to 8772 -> 2.92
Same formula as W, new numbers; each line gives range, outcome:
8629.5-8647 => 1.79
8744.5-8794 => 2.9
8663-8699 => 1.92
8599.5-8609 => 1.76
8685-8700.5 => 2.01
